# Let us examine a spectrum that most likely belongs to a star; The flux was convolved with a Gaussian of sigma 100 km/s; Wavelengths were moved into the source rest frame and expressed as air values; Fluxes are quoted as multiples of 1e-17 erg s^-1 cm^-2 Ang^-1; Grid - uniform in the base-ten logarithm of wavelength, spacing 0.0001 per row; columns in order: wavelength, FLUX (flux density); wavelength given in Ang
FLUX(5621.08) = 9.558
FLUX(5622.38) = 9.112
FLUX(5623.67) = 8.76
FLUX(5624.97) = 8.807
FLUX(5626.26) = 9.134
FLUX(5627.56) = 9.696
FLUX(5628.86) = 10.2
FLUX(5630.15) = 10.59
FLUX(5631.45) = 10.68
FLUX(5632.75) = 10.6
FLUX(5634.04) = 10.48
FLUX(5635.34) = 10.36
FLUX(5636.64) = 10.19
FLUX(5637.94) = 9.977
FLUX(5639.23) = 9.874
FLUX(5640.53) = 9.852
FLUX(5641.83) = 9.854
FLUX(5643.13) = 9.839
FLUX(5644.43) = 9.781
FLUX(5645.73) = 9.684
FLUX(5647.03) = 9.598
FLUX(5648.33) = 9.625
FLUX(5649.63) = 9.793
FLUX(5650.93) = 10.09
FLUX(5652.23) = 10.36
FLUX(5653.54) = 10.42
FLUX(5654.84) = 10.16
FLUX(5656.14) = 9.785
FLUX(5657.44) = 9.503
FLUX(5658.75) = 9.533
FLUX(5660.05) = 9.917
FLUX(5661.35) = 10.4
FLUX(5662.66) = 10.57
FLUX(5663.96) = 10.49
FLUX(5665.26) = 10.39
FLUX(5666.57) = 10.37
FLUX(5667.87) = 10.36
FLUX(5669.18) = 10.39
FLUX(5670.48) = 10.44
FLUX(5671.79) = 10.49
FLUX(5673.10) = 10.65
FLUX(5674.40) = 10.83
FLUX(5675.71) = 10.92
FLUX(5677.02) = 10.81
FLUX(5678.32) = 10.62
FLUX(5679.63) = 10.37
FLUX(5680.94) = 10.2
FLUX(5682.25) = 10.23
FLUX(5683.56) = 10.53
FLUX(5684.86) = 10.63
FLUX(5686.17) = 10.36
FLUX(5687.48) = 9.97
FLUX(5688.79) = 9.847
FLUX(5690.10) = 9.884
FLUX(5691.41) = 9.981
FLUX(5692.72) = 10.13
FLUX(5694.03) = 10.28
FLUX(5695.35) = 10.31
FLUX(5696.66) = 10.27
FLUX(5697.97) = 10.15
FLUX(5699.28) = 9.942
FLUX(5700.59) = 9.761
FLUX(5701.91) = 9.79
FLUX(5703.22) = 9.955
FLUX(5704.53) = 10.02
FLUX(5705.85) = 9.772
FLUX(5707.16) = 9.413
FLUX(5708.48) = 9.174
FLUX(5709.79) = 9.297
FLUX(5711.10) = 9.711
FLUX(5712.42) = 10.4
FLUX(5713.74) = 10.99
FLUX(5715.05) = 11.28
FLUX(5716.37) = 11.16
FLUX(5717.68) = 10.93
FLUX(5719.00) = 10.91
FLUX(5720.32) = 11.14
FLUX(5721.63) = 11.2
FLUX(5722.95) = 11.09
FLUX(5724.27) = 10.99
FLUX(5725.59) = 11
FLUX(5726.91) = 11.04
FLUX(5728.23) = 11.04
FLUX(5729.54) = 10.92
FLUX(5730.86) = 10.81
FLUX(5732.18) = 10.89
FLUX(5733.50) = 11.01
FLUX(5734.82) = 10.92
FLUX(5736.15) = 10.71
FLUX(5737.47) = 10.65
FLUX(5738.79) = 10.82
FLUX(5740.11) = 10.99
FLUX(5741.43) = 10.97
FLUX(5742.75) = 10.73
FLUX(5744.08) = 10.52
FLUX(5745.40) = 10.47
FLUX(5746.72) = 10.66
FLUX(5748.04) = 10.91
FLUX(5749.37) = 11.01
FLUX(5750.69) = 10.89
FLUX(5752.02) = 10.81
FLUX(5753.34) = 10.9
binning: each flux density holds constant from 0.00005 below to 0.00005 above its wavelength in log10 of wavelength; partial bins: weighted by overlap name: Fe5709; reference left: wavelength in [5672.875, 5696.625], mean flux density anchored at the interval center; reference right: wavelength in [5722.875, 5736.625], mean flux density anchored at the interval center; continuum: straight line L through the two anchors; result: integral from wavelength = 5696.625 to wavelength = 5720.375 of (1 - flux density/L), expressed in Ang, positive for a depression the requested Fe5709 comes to 1.1 Ang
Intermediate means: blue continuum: 10.4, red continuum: 10.9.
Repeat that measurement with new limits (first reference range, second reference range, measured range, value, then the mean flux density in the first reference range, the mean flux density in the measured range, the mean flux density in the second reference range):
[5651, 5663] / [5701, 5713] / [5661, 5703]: -1.8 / 10.1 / 10.3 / 9.72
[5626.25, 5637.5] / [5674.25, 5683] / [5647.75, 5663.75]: 0.6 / 10.3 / 10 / 10.5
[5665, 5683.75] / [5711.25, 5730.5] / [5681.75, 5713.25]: 2.2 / 10.5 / 10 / 11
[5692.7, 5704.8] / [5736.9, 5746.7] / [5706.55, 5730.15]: -0.6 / 10.1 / 10.7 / 10.7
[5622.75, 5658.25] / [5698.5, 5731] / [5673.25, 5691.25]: -0.3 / 9.91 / 10.4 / 10.5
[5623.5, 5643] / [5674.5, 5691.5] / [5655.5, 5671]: 0.0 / 9.96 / 10.2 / 10.4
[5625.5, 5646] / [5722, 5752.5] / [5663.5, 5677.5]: -0.3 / 10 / 10.6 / 10.9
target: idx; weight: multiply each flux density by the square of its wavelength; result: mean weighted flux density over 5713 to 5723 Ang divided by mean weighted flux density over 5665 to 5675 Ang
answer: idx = 1.1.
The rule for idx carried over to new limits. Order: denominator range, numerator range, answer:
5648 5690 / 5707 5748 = 1.06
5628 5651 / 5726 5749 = 1.11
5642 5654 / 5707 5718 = 1.06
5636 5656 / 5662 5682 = 1.07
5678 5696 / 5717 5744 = 1.08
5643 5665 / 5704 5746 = 1.09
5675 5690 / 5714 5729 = 1.08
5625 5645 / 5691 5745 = 1.08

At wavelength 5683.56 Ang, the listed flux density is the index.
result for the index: 10.53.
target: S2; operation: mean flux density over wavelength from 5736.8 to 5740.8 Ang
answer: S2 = 10.8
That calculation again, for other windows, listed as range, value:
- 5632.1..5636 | 10.5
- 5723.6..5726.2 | 11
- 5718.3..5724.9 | 11.1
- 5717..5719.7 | 10.9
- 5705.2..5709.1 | 9.45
